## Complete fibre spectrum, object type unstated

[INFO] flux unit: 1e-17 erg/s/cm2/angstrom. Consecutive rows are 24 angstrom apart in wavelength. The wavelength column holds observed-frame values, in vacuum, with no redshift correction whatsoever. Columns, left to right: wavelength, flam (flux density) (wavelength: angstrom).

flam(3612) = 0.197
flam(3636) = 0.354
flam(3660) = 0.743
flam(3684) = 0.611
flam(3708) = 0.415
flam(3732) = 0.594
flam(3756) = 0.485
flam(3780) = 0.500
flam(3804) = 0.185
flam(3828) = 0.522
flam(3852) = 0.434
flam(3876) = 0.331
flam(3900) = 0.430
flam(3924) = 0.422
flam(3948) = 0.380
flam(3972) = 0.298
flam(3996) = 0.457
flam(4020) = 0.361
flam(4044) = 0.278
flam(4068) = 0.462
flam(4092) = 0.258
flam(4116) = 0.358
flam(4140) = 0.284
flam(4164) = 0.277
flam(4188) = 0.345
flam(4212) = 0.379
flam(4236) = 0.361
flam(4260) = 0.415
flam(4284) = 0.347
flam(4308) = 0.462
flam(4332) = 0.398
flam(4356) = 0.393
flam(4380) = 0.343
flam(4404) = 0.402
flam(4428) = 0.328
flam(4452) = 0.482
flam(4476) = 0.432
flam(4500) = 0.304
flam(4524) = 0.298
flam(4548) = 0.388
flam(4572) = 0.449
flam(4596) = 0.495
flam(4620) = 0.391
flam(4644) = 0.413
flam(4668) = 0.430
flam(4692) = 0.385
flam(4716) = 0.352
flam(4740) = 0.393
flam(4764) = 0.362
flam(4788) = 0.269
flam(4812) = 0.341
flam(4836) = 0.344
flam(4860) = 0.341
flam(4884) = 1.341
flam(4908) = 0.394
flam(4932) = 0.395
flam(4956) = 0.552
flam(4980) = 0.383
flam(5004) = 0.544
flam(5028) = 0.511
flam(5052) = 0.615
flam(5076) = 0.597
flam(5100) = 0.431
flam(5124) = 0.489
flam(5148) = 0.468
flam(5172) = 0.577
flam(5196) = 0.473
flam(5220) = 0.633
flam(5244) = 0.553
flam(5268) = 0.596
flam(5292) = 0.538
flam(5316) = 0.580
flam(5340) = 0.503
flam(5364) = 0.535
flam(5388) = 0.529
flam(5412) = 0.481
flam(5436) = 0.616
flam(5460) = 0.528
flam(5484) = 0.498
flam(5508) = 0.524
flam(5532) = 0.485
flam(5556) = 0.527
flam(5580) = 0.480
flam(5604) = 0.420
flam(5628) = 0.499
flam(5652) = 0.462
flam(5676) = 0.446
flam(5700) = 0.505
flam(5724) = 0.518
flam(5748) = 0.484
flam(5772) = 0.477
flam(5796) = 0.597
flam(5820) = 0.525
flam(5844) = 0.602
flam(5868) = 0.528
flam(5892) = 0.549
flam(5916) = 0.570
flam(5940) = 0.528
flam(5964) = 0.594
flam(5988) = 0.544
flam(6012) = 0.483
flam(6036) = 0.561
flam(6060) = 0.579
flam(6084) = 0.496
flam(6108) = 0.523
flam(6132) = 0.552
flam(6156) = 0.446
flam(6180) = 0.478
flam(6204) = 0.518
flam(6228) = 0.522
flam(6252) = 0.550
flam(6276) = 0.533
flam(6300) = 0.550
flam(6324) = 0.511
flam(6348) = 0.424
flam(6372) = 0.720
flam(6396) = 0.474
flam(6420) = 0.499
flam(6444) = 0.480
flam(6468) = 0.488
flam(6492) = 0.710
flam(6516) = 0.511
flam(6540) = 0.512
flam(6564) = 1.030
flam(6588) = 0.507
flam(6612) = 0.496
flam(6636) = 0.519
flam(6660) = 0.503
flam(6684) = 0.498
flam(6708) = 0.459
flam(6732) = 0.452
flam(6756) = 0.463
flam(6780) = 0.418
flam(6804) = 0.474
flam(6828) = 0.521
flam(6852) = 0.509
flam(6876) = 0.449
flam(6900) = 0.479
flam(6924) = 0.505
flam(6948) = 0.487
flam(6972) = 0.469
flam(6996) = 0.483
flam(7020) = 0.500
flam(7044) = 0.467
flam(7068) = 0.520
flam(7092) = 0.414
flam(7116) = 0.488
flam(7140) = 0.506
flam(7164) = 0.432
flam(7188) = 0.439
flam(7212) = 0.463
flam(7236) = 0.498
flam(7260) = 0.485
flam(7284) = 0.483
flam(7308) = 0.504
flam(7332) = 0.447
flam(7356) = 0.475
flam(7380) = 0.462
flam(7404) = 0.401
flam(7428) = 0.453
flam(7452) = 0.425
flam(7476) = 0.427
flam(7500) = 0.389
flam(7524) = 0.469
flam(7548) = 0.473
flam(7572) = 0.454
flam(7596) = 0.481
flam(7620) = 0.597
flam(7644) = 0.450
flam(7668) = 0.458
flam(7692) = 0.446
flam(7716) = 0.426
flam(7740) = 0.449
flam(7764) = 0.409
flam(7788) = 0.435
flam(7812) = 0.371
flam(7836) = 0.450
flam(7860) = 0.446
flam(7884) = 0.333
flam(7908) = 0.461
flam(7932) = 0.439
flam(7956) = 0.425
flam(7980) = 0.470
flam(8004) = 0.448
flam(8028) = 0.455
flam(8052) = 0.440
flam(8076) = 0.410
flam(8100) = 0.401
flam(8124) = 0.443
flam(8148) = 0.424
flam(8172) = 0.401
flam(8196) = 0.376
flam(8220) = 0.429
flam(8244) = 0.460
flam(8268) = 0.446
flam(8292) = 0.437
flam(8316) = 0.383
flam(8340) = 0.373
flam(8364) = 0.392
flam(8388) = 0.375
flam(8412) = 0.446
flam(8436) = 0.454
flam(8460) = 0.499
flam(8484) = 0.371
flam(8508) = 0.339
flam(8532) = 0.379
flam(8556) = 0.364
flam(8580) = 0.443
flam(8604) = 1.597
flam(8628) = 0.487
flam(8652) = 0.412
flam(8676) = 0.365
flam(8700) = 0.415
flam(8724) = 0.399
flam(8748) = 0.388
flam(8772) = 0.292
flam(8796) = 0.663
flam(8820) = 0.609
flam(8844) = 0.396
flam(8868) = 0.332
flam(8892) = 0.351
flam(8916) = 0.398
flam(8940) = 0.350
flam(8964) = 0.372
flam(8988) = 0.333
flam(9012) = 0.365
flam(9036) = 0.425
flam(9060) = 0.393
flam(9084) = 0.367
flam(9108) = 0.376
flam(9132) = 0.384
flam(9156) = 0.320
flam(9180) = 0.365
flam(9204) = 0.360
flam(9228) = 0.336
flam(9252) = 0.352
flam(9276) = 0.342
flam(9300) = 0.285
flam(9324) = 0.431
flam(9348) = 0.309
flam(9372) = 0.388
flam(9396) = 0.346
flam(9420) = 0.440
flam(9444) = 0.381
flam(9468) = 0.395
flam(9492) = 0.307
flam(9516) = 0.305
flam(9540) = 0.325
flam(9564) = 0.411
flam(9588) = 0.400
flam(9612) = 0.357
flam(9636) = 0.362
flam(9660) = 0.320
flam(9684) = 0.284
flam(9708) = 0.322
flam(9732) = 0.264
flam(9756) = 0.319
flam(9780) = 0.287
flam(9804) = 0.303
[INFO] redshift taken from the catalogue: 0.309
